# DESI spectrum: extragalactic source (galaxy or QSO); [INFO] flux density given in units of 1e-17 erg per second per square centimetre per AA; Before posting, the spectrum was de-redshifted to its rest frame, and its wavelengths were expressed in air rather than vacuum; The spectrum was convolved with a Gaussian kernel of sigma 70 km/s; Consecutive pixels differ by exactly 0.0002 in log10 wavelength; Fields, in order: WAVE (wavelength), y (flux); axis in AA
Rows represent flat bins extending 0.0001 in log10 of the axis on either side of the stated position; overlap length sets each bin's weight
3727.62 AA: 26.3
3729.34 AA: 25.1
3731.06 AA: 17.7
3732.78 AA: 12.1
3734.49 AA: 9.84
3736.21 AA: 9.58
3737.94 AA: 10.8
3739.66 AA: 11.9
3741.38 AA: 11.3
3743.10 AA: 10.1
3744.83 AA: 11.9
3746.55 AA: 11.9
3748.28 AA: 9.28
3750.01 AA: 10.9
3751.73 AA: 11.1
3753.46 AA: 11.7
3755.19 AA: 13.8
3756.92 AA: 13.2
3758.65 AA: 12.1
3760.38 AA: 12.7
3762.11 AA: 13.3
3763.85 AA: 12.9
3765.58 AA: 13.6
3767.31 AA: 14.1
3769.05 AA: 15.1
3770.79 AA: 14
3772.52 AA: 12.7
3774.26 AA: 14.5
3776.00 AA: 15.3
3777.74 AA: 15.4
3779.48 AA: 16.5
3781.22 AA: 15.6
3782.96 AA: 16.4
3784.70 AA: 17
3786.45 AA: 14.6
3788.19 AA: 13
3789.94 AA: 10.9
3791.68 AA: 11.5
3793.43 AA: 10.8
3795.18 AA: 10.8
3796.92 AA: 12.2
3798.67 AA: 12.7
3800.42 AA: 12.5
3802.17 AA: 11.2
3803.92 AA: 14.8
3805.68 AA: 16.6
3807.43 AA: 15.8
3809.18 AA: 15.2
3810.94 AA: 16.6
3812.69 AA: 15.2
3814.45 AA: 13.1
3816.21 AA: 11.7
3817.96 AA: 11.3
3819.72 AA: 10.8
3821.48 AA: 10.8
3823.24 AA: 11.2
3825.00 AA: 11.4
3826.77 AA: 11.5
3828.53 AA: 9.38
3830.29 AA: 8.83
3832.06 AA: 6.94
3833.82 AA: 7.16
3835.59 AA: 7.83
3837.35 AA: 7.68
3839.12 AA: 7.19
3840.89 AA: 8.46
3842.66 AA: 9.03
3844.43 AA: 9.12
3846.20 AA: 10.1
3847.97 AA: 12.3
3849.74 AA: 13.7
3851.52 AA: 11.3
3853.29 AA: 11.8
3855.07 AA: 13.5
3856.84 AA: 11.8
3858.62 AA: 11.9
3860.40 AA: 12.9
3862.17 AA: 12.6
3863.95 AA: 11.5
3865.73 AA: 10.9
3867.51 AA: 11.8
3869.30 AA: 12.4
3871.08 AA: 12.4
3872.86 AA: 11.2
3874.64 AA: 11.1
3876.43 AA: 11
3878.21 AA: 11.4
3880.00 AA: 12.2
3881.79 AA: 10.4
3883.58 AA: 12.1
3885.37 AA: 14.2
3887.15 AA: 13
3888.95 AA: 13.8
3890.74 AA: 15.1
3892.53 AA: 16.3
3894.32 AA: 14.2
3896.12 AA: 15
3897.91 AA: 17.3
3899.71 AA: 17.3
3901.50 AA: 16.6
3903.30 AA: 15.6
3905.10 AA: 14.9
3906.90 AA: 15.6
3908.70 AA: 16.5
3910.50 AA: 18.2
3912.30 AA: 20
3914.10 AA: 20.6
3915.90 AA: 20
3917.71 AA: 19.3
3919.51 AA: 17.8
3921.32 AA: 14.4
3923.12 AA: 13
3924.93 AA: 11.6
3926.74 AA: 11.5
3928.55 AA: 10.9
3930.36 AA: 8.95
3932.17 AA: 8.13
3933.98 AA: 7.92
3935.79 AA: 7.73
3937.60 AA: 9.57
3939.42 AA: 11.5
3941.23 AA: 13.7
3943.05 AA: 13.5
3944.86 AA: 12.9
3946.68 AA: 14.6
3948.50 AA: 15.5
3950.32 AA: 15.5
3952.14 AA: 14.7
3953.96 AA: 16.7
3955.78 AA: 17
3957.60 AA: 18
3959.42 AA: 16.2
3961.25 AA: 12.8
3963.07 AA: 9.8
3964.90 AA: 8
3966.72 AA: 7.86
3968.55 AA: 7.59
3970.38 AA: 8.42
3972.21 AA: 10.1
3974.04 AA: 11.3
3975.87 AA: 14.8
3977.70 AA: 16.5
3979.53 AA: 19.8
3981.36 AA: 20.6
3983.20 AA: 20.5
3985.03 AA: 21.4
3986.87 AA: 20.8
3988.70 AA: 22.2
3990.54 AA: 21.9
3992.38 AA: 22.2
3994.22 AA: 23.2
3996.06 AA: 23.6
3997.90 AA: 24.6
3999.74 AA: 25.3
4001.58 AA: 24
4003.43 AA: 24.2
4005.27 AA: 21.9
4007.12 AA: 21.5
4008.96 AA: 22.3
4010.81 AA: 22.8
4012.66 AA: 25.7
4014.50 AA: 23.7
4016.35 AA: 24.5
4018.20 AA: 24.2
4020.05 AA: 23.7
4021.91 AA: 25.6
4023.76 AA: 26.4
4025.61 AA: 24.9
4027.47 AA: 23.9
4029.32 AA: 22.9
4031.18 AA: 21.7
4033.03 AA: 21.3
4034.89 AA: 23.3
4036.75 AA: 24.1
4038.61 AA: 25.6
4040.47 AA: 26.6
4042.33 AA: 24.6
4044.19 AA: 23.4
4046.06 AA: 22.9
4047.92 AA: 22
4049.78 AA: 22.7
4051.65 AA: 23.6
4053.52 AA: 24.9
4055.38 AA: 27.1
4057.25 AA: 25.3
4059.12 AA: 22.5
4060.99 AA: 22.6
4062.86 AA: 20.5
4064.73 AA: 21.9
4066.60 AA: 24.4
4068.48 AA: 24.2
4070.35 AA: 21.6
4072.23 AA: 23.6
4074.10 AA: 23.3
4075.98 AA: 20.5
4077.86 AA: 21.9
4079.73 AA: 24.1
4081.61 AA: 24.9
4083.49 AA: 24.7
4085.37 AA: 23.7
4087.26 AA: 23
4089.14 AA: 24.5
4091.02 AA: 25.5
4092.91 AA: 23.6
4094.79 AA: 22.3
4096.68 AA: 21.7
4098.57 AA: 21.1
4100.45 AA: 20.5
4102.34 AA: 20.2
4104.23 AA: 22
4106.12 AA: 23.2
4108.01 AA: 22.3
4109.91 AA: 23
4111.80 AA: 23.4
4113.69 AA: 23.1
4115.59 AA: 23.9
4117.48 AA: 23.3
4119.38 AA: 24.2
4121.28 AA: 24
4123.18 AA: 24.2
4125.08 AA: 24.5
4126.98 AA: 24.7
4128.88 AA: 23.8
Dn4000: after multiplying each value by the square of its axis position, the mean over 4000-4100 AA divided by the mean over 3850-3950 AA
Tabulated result 1.88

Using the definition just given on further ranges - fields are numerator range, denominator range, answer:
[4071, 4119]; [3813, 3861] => 2.48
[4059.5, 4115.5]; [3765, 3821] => 1.92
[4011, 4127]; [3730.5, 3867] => 2.22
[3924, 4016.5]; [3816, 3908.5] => 1.45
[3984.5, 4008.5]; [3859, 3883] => 2.08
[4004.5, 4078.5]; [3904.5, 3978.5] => 1.84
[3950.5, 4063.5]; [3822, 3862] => 2.20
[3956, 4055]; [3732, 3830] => 1.83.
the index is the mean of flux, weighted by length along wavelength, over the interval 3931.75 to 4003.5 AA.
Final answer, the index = 15.8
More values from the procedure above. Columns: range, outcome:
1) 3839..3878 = 11.4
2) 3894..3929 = 16.1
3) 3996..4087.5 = 23.6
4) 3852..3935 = 13.7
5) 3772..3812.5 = 14.1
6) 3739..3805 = 13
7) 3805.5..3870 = 11.3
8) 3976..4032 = 22.8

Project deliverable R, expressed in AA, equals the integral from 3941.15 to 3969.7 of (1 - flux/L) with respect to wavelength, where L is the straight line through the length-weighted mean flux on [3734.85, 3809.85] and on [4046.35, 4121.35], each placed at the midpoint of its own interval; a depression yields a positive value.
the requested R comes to 8.4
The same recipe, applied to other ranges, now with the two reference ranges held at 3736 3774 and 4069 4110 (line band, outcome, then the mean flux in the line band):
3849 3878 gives 6.85 AA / 12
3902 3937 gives 6.12 AA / 14.3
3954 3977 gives 8.30 AA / 12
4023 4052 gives -3.54 AA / 23.7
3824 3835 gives 4.07 AA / 9.18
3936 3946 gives 3.39 AA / 12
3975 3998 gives -1.46 AA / 20.8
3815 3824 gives 1.93 AA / 11.2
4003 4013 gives -1.30 AA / 22.9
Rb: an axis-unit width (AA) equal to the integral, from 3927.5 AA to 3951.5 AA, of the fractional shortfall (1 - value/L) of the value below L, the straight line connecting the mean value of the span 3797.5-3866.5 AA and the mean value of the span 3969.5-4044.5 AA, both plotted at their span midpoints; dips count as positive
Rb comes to 8.5 AA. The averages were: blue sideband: 11.5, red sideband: 22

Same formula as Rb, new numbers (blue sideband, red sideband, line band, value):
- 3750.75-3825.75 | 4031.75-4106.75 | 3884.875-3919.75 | 1.7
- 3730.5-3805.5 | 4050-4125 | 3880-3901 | 3.1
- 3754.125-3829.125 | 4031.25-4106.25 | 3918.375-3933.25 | 4.9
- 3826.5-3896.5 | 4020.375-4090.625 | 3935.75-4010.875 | 7.1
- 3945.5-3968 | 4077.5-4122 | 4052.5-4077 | -2.9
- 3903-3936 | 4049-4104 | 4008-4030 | -4.7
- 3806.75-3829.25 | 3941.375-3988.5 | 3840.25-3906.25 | 3.3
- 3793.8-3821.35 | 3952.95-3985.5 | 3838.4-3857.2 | 3.8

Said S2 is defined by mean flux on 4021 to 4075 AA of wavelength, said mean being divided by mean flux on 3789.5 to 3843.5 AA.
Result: 2.1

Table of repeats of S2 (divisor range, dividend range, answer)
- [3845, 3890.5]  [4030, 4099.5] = 1.94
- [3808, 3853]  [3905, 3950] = 1.29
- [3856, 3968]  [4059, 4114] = 1.68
